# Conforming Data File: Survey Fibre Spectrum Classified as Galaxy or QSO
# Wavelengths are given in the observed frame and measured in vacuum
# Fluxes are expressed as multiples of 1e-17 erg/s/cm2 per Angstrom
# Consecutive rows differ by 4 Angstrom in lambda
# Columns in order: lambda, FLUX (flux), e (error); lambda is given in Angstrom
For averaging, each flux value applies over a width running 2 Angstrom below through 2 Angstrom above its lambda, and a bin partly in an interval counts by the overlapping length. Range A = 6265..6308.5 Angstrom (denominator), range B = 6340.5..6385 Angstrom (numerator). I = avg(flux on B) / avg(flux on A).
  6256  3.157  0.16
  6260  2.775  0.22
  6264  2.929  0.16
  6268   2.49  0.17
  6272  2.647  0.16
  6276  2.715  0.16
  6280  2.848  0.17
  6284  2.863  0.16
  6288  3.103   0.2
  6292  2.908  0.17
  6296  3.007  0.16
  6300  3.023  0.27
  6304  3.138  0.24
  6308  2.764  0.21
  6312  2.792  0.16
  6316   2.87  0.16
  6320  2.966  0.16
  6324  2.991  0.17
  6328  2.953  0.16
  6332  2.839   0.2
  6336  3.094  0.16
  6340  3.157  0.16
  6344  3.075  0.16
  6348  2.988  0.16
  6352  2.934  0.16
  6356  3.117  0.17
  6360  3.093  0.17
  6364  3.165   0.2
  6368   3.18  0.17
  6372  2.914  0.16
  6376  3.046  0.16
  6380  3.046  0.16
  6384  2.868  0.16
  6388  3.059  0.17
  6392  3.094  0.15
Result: 1.1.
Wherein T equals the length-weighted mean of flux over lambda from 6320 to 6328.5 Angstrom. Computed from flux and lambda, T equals 2.97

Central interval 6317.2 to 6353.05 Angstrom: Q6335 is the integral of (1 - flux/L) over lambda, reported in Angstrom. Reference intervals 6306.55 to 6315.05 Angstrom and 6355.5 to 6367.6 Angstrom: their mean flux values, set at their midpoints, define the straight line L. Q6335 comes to -0.5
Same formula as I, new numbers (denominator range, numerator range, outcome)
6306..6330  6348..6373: 1.06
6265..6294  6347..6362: 1.08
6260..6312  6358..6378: 1.08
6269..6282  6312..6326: 1.07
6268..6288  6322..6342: 1.08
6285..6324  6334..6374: 1.04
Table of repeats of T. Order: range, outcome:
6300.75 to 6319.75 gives 2.91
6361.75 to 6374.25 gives 3.09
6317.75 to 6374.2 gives 3.03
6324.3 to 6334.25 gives 2.92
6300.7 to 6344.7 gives 2.97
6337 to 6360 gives 3.06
